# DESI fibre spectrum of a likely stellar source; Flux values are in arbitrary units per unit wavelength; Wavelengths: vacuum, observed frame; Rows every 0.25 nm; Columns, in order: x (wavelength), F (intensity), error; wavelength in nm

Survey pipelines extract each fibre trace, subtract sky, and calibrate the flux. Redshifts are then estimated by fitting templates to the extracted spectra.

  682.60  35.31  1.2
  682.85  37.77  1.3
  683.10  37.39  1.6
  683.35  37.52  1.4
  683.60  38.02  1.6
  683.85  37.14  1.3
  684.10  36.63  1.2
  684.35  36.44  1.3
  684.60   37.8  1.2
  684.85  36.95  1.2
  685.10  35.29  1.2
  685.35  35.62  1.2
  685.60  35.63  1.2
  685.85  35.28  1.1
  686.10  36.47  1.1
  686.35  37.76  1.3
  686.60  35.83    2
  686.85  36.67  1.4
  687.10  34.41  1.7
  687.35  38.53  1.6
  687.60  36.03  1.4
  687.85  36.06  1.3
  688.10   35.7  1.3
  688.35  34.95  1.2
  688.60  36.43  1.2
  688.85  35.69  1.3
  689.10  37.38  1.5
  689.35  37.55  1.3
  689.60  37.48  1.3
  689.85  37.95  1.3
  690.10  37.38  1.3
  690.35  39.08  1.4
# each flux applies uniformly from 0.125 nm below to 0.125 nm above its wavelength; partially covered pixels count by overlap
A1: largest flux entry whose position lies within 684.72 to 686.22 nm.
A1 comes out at 36.95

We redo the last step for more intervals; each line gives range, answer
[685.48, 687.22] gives 37.76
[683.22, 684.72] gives 38.02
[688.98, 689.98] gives 37.95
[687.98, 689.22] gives 37.38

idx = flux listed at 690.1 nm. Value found 37.38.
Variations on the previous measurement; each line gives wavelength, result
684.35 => 36.44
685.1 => 35.29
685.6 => 35.63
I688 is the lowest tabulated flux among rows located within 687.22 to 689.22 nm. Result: 34.95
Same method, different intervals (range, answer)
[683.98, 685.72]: 35.29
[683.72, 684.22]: 36.63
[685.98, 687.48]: 34.41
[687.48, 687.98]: 36.03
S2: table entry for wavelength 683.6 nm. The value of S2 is 38.02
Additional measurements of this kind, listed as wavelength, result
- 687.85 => 36.06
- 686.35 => 37.76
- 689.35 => 37.55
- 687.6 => 36.03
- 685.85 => 35.28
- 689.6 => 37.48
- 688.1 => 35.7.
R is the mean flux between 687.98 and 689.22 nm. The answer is 36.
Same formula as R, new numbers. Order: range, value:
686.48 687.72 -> 36.3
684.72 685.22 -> 36.1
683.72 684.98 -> 37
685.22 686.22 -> 35.7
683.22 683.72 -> 37.8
